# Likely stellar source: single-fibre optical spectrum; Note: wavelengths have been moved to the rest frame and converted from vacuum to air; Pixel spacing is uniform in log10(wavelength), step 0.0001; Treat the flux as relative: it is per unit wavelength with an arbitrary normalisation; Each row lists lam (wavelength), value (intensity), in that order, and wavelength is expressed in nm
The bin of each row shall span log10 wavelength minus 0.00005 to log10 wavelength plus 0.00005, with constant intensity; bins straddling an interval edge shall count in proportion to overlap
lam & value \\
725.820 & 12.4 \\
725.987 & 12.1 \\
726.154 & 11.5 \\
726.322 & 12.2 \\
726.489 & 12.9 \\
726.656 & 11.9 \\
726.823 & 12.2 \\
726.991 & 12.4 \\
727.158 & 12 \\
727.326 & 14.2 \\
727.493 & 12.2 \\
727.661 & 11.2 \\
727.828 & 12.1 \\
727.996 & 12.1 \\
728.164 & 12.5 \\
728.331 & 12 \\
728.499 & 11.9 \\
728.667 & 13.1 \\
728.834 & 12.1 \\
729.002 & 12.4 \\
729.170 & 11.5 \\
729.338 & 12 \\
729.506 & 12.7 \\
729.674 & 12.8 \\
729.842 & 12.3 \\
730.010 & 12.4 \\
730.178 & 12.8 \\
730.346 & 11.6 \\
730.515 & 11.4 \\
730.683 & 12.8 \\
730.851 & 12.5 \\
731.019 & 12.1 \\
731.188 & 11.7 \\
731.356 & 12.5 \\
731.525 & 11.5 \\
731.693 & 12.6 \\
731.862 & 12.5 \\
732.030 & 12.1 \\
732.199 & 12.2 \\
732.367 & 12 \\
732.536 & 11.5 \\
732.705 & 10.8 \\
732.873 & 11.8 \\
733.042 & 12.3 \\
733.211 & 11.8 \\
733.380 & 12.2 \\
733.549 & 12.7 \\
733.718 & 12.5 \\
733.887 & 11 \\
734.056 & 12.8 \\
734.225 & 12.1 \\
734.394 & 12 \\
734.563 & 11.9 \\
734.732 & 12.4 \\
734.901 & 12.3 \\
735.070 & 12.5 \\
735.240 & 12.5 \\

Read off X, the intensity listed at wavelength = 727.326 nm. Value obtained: 14.2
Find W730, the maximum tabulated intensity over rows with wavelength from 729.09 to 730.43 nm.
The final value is 12.8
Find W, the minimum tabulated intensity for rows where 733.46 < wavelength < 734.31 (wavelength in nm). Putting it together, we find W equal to 11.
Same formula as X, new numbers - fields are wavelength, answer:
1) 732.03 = 12.1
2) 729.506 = 12.7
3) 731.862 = 12.5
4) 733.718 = 12.5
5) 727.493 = 12.2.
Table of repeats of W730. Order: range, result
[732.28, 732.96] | 12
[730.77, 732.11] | 12.6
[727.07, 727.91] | 14.2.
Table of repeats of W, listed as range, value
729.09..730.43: 11.5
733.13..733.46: 11.8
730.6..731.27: 11.7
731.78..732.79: 10.8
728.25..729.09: 11.9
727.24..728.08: 11.2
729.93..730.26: 12.4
